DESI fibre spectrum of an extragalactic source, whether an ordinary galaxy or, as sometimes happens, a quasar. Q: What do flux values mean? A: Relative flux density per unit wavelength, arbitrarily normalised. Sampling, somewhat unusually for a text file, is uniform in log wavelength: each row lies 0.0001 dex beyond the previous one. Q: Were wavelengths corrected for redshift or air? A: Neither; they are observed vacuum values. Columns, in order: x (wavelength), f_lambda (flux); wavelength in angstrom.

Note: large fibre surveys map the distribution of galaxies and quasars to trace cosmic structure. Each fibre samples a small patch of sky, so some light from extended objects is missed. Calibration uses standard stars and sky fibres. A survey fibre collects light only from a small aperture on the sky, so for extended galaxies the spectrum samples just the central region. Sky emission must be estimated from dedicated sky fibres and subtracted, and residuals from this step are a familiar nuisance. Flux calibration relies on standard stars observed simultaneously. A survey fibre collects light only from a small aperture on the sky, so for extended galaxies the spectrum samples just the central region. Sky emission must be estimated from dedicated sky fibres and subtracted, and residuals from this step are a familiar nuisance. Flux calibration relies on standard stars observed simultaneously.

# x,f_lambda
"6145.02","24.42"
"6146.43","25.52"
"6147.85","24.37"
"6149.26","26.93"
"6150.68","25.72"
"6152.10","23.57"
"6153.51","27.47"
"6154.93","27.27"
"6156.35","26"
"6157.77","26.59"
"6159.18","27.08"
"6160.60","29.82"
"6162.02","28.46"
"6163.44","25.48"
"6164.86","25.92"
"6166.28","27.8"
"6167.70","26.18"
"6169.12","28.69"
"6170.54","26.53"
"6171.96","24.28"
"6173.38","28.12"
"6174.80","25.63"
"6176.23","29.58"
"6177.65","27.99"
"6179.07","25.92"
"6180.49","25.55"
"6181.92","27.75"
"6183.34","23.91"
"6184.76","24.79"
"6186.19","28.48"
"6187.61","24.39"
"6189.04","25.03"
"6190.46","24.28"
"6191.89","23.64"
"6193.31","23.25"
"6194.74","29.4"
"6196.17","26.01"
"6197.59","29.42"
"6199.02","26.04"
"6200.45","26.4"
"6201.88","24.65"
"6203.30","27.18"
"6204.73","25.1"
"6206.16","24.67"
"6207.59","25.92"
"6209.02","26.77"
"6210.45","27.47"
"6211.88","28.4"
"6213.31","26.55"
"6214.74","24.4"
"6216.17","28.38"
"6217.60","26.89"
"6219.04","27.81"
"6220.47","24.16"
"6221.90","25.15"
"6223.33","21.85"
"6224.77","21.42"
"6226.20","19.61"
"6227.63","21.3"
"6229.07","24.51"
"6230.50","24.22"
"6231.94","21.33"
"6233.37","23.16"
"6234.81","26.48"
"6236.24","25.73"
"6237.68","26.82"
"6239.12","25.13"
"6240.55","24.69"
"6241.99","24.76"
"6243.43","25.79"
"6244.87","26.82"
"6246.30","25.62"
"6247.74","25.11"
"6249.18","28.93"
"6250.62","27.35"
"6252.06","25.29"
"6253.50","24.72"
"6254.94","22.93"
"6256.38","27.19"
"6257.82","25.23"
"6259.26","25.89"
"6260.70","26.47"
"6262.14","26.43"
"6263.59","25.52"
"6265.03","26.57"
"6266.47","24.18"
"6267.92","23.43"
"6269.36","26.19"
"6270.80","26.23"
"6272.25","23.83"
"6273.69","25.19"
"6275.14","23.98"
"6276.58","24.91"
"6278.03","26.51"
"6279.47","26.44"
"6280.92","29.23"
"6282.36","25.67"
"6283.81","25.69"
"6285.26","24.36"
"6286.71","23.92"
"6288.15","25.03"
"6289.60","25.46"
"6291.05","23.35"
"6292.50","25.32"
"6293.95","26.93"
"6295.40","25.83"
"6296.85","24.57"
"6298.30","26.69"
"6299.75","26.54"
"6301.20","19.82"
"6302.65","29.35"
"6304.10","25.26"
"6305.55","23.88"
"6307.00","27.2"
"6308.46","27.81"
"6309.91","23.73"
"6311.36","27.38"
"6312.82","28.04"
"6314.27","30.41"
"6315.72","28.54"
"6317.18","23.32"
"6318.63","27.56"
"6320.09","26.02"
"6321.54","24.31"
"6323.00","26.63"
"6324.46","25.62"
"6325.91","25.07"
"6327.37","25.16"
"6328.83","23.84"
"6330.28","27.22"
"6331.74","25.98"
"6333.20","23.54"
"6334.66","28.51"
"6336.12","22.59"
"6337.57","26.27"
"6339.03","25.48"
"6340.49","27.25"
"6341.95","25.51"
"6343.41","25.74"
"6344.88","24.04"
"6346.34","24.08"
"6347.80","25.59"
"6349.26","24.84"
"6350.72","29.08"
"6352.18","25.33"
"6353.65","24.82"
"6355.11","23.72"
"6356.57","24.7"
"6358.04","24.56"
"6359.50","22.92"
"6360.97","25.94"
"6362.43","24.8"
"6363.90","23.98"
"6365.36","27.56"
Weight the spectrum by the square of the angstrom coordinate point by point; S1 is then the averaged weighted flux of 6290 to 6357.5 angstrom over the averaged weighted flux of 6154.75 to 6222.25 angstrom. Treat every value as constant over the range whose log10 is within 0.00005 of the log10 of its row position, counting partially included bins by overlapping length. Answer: 1.01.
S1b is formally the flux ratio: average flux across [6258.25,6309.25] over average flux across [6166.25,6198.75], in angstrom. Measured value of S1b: 1.0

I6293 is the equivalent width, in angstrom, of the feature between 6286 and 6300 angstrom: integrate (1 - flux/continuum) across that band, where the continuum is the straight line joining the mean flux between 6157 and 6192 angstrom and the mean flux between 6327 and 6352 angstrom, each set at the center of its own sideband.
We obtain 0.3 angstrom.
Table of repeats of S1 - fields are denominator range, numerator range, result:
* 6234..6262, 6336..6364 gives 1.00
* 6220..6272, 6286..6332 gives 1.06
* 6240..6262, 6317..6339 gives 1.01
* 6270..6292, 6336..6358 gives 1.02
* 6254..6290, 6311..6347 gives 1.04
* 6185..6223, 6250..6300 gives 1.00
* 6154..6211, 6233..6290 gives 0.99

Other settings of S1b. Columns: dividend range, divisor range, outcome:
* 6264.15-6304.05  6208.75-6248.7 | 1.01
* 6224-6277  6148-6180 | 0.93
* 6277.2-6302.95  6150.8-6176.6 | 0.95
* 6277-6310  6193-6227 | 1.00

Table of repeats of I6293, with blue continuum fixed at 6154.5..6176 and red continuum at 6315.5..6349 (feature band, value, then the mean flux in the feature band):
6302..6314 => -0.5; 26.7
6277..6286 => -0.1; 26.3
